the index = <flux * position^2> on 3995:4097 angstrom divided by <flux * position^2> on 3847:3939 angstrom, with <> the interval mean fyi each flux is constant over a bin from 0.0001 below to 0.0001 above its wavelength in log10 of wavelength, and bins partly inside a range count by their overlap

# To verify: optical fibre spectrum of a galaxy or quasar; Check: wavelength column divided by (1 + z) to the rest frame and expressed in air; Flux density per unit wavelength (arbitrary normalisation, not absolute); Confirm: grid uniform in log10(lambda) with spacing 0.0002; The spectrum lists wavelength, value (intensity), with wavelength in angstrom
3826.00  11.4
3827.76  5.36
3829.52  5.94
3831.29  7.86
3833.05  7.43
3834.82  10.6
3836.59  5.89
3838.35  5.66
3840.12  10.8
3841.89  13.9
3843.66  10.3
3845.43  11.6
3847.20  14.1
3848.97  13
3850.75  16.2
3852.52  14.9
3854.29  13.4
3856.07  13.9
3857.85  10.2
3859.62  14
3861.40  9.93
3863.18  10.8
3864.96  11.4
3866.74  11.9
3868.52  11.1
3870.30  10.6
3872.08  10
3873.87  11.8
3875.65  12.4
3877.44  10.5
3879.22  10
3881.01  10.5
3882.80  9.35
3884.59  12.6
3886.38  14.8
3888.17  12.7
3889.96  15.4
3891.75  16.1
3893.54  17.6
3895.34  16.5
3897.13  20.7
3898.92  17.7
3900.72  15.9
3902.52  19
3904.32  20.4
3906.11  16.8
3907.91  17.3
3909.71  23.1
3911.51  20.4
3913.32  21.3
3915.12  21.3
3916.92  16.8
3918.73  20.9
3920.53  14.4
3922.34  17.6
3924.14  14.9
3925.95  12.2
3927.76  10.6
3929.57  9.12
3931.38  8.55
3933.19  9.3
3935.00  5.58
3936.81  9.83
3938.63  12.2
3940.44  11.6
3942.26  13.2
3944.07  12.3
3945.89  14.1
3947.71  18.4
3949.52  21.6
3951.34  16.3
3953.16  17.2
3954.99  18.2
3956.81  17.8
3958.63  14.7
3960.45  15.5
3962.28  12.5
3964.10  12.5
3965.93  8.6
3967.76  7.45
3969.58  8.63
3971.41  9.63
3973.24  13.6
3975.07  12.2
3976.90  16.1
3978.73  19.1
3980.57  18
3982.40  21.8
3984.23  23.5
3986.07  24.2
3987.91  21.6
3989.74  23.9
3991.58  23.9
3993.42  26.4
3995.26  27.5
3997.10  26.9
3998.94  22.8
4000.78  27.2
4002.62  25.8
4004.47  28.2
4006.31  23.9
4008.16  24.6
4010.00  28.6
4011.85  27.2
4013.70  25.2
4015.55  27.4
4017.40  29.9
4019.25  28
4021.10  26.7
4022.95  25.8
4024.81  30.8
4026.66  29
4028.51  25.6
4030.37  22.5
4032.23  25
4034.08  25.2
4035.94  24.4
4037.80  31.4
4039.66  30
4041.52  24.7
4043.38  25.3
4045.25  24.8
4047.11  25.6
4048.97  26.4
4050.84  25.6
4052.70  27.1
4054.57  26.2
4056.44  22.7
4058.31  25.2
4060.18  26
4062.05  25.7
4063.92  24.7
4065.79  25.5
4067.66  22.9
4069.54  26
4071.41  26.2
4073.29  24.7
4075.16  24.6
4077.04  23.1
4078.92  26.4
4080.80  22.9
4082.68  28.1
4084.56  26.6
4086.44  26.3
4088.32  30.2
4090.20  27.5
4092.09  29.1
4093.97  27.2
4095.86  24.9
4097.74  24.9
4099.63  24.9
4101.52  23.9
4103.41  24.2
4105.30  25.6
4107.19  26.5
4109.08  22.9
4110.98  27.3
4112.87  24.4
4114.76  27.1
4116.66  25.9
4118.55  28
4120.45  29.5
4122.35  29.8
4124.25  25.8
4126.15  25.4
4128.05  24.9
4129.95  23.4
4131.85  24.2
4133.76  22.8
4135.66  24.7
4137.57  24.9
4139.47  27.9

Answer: 2.01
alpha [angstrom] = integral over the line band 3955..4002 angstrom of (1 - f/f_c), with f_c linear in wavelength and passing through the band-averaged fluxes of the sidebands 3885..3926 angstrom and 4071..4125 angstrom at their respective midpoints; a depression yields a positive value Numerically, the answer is 6.0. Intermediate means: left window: 17.6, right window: 26.2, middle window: 18.3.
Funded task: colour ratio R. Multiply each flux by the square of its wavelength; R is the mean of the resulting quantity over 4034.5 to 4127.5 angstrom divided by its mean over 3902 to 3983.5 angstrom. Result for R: 1.9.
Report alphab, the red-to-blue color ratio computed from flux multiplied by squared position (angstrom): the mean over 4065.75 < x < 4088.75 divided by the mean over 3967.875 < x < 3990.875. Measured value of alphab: 1.5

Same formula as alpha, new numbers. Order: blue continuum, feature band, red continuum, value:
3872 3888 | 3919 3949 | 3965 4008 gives 6.43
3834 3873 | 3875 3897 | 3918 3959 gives -1.75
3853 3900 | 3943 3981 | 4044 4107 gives 8.05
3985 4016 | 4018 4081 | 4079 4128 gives 0.21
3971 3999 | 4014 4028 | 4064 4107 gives -3.37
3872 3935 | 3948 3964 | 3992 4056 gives 2.71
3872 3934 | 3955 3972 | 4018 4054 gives 6.67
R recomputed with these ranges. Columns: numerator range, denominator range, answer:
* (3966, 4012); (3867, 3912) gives 1.49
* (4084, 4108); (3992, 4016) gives 1.05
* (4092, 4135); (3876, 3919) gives 1.74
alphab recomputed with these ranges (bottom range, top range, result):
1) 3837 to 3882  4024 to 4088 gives 2.45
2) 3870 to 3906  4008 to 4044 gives 2.01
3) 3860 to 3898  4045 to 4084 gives 2.18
